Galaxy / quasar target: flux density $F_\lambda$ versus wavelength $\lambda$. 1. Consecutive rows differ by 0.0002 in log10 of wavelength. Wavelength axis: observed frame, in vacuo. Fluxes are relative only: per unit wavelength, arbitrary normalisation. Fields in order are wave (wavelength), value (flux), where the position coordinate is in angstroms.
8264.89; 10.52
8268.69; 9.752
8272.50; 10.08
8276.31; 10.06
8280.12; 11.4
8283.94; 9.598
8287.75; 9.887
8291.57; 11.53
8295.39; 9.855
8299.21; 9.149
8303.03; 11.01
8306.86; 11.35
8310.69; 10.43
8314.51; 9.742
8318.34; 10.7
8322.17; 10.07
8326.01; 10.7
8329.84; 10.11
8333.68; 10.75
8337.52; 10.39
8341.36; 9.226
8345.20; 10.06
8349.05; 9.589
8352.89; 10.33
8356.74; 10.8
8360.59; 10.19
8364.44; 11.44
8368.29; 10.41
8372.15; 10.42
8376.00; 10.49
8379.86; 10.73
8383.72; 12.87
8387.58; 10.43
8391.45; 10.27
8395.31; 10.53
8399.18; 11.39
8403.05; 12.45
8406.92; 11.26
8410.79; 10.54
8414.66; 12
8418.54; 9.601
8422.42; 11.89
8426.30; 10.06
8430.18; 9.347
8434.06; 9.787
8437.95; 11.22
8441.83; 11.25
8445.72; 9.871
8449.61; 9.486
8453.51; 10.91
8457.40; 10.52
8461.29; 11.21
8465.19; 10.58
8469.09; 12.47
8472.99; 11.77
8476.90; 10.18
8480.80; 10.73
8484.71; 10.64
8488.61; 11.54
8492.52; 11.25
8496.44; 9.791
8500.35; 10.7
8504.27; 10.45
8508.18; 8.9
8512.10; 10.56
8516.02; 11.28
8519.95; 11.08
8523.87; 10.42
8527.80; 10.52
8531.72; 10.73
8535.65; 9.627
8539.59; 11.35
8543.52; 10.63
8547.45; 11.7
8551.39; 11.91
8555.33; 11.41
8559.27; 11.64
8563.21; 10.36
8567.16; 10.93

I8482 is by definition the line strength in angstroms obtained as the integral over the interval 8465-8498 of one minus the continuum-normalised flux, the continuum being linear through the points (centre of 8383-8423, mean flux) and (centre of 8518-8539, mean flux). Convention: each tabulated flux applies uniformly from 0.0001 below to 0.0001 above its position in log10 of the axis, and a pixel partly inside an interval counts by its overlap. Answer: -0.8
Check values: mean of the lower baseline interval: 11.1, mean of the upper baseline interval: 10.5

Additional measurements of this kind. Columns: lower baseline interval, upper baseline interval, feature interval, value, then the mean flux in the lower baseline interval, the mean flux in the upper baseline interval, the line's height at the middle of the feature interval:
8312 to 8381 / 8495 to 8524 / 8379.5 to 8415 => -3.00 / 10.3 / 10.4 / 10.4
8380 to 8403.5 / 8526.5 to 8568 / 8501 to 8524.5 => 1.22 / 11.2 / 11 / 11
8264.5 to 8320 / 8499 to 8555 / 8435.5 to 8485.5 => -1.00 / 10.3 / 10.7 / 10.6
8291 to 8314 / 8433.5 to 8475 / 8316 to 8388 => 0.51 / 10.4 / 10.9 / 10.6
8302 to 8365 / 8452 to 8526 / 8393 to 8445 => -1.19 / 10.4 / 10.8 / 10.6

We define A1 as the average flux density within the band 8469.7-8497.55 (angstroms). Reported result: 11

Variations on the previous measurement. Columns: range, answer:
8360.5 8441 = 10.8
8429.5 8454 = 10.3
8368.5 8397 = 10.8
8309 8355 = 10.2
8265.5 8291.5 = 10.3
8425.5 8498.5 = 10.7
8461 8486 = 11.1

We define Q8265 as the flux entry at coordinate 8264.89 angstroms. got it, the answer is 10.52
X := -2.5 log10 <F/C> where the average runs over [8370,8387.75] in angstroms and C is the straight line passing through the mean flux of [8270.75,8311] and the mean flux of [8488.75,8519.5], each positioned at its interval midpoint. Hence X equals -0.06 mag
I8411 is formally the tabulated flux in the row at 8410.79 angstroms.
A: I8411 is 10.54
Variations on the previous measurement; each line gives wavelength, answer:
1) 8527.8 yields 10.52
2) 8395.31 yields 10.53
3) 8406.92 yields 11.26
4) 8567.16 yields 10.93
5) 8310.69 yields 10.43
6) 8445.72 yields 9.871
